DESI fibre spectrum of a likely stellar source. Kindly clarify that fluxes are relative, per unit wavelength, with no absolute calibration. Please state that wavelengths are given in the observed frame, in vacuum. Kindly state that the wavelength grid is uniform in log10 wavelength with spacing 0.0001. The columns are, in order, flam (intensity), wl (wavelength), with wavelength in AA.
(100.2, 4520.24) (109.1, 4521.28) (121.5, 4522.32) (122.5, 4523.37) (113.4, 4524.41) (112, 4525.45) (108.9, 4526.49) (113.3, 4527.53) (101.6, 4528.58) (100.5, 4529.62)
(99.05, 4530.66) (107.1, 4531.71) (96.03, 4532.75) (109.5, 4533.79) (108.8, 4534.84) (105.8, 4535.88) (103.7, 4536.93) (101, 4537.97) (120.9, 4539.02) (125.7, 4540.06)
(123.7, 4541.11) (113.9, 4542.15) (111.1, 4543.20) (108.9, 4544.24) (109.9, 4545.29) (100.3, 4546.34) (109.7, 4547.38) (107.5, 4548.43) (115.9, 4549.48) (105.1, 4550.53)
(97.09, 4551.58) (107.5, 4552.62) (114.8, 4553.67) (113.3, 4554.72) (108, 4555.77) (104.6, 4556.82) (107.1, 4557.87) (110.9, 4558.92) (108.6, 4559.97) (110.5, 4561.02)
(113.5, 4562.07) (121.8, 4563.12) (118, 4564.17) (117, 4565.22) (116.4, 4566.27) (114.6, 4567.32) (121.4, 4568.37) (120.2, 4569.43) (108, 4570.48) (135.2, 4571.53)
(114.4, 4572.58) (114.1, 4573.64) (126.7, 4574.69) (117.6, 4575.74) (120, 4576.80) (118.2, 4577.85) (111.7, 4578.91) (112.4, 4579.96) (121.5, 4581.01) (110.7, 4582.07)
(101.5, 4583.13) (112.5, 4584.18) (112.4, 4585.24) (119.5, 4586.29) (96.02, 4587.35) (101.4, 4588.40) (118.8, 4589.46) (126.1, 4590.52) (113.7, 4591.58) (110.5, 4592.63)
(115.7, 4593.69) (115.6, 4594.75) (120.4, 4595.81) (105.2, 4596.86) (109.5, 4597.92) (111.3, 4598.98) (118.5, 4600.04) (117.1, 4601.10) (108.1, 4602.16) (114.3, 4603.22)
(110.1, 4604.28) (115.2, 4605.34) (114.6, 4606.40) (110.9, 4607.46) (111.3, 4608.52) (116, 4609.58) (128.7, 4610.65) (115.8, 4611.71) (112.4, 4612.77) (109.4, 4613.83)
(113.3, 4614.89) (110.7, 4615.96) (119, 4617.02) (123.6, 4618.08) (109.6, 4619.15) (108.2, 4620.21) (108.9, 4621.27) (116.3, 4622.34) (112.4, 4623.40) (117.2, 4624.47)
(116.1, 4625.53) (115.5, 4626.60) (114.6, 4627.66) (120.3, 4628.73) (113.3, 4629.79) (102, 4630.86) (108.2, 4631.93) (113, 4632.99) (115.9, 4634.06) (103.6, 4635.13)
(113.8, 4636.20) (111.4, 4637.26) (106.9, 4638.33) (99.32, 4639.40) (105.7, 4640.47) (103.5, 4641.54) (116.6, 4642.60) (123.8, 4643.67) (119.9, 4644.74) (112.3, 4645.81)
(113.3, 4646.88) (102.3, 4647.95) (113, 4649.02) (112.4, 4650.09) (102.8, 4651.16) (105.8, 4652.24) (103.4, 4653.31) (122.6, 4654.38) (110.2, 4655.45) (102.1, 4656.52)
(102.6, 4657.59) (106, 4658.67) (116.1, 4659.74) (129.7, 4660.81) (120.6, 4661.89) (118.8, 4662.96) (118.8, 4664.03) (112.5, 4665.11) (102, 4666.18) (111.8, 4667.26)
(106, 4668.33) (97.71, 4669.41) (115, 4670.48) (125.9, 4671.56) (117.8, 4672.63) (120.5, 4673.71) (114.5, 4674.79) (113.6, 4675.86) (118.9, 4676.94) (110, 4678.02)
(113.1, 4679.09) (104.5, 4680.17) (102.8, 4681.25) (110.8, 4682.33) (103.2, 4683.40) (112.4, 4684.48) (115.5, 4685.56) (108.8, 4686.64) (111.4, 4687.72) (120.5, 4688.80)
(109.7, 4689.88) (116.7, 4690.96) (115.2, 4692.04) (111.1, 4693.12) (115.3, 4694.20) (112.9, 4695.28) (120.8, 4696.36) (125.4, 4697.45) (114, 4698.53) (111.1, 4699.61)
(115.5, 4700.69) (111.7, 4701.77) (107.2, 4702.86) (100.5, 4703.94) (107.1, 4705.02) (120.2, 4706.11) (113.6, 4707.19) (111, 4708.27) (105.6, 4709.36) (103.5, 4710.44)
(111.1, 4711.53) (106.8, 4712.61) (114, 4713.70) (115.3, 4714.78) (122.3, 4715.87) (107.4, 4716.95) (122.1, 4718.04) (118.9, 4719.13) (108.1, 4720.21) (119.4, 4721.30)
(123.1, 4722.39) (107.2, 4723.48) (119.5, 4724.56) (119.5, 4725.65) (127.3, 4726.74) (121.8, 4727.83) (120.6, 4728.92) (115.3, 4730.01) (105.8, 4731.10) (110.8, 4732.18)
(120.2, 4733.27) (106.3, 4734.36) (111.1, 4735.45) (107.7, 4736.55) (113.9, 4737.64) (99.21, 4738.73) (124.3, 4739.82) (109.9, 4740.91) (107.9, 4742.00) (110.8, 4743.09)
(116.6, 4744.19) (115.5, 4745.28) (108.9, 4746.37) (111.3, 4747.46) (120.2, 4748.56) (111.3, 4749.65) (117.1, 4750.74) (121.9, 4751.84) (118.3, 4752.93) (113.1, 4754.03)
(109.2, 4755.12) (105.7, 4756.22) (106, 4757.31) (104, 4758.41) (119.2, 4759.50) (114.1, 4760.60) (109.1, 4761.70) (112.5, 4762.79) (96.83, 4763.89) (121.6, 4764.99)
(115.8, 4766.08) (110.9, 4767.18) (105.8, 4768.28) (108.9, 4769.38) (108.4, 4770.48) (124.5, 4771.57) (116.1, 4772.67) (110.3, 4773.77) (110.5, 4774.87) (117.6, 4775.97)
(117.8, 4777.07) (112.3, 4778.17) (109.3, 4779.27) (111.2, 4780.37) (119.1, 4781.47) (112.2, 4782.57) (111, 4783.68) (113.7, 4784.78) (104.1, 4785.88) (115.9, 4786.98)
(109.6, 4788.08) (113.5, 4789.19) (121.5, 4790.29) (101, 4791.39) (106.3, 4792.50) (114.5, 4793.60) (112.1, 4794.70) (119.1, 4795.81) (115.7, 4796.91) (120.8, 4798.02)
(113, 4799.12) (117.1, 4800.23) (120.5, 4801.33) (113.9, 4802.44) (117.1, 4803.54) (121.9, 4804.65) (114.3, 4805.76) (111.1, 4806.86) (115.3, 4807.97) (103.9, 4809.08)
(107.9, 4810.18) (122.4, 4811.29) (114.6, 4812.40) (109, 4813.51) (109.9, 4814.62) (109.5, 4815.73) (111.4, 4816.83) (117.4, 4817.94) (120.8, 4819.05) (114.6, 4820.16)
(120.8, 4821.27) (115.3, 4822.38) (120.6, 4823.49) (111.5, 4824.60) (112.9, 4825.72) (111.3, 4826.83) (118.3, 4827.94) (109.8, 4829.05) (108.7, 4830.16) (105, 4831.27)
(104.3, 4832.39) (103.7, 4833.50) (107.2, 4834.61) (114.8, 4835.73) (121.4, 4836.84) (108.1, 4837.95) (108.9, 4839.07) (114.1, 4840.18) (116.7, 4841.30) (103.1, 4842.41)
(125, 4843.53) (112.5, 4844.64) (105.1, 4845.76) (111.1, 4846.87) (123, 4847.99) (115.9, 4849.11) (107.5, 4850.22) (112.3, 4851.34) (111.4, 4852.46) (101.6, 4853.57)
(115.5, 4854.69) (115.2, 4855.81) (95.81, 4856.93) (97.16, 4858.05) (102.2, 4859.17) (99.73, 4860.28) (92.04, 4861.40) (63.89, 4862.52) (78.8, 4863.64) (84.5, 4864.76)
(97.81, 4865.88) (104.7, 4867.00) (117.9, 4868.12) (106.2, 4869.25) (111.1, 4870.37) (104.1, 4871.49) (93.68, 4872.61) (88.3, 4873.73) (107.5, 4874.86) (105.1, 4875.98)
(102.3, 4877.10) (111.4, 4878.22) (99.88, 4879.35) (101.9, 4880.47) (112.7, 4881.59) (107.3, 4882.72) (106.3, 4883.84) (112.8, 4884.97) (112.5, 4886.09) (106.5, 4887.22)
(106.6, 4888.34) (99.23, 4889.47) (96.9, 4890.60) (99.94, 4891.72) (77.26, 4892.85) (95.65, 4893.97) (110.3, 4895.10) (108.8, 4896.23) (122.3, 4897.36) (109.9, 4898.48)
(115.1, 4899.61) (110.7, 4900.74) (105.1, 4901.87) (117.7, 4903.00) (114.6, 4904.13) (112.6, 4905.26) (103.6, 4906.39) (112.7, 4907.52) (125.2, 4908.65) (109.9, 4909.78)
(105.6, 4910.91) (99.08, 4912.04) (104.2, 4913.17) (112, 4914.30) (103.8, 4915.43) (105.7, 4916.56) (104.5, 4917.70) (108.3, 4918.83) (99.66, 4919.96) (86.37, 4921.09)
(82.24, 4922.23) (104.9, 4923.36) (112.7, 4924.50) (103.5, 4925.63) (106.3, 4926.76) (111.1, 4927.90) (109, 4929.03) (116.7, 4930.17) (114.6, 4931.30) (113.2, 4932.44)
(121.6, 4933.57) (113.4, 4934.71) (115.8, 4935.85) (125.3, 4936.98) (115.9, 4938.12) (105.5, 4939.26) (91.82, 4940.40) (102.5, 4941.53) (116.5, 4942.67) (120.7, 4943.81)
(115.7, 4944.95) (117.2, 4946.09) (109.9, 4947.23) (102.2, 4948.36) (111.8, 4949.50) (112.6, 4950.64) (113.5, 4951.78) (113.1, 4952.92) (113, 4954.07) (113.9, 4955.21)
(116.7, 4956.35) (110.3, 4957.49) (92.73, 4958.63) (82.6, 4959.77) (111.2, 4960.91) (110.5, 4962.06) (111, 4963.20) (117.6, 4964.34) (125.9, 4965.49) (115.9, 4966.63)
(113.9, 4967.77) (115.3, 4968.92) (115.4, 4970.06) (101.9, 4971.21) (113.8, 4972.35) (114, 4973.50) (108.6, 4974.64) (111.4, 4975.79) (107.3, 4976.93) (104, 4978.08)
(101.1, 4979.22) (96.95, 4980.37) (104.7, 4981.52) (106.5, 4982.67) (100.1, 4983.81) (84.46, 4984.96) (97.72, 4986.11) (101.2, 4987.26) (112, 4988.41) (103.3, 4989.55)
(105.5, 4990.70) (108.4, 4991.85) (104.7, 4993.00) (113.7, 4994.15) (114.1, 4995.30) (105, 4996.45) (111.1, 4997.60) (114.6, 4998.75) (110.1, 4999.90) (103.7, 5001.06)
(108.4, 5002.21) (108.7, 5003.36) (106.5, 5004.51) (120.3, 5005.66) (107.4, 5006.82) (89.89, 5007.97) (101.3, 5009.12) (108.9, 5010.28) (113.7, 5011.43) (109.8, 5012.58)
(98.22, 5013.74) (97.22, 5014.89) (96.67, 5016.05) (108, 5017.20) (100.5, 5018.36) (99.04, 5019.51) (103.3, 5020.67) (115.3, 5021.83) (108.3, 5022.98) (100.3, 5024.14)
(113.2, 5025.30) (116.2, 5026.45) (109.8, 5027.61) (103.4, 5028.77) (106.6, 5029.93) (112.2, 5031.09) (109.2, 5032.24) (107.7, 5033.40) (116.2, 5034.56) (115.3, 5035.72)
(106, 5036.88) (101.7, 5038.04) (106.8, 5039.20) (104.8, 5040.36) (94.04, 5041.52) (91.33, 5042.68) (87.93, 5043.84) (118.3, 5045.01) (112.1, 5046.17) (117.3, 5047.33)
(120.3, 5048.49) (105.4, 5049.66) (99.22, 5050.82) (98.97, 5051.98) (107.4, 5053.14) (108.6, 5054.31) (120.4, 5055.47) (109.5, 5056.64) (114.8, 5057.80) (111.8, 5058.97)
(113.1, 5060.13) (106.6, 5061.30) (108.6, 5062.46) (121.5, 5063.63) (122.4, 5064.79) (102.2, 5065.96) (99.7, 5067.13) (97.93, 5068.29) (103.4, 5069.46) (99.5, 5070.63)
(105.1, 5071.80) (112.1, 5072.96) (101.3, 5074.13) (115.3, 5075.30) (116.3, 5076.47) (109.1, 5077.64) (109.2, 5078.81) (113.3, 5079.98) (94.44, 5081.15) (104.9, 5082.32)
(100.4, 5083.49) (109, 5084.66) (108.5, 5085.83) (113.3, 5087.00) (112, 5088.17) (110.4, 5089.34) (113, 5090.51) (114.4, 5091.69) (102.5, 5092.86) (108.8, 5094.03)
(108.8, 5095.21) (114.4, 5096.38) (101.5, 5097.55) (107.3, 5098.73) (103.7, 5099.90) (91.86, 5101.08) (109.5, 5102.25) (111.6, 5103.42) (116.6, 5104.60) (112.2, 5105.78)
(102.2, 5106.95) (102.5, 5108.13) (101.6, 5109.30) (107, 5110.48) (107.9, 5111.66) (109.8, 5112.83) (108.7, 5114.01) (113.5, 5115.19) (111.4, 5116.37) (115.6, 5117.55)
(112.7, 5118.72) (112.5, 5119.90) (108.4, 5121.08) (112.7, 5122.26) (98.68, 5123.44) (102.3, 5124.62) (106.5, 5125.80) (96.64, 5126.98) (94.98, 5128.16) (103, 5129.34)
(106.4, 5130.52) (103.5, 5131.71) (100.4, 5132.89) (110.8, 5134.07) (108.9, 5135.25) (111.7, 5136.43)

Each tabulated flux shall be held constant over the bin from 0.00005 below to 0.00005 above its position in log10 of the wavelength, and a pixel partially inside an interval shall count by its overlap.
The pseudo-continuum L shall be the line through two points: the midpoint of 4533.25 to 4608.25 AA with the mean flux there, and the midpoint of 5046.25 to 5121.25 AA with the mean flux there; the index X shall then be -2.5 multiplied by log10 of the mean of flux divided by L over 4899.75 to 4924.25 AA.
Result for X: 0.04 mag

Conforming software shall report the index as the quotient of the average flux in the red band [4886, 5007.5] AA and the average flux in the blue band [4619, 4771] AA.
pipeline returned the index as 0.96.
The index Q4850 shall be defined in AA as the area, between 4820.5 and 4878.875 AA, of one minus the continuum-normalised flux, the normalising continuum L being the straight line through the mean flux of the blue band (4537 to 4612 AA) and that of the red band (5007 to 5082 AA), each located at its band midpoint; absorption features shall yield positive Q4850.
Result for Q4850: 1.5 AA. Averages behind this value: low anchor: 113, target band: 107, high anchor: 107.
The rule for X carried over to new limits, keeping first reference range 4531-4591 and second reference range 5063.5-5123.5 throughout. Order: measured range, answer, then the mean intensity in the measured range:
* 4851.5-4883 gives 0.090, 101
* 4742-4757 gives -0.026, 114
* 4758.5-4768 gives -0.011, 112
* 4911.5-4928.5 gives 0.066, 103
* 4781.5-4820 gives -0.031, 114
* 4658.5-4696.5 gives -0.019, 113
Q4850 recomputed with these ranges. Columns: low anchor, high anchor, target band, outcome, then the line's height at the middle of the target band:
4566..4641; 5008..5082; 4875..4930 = 1.6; 109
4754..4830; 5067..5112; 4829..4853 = 0.2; 112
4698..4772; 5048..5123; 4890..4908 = 0.6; 111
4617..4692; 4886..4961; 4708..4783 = -1.7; 111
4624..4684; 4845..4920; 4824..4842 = -0.8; 107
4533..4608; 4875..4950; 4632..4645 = 0.1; 112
